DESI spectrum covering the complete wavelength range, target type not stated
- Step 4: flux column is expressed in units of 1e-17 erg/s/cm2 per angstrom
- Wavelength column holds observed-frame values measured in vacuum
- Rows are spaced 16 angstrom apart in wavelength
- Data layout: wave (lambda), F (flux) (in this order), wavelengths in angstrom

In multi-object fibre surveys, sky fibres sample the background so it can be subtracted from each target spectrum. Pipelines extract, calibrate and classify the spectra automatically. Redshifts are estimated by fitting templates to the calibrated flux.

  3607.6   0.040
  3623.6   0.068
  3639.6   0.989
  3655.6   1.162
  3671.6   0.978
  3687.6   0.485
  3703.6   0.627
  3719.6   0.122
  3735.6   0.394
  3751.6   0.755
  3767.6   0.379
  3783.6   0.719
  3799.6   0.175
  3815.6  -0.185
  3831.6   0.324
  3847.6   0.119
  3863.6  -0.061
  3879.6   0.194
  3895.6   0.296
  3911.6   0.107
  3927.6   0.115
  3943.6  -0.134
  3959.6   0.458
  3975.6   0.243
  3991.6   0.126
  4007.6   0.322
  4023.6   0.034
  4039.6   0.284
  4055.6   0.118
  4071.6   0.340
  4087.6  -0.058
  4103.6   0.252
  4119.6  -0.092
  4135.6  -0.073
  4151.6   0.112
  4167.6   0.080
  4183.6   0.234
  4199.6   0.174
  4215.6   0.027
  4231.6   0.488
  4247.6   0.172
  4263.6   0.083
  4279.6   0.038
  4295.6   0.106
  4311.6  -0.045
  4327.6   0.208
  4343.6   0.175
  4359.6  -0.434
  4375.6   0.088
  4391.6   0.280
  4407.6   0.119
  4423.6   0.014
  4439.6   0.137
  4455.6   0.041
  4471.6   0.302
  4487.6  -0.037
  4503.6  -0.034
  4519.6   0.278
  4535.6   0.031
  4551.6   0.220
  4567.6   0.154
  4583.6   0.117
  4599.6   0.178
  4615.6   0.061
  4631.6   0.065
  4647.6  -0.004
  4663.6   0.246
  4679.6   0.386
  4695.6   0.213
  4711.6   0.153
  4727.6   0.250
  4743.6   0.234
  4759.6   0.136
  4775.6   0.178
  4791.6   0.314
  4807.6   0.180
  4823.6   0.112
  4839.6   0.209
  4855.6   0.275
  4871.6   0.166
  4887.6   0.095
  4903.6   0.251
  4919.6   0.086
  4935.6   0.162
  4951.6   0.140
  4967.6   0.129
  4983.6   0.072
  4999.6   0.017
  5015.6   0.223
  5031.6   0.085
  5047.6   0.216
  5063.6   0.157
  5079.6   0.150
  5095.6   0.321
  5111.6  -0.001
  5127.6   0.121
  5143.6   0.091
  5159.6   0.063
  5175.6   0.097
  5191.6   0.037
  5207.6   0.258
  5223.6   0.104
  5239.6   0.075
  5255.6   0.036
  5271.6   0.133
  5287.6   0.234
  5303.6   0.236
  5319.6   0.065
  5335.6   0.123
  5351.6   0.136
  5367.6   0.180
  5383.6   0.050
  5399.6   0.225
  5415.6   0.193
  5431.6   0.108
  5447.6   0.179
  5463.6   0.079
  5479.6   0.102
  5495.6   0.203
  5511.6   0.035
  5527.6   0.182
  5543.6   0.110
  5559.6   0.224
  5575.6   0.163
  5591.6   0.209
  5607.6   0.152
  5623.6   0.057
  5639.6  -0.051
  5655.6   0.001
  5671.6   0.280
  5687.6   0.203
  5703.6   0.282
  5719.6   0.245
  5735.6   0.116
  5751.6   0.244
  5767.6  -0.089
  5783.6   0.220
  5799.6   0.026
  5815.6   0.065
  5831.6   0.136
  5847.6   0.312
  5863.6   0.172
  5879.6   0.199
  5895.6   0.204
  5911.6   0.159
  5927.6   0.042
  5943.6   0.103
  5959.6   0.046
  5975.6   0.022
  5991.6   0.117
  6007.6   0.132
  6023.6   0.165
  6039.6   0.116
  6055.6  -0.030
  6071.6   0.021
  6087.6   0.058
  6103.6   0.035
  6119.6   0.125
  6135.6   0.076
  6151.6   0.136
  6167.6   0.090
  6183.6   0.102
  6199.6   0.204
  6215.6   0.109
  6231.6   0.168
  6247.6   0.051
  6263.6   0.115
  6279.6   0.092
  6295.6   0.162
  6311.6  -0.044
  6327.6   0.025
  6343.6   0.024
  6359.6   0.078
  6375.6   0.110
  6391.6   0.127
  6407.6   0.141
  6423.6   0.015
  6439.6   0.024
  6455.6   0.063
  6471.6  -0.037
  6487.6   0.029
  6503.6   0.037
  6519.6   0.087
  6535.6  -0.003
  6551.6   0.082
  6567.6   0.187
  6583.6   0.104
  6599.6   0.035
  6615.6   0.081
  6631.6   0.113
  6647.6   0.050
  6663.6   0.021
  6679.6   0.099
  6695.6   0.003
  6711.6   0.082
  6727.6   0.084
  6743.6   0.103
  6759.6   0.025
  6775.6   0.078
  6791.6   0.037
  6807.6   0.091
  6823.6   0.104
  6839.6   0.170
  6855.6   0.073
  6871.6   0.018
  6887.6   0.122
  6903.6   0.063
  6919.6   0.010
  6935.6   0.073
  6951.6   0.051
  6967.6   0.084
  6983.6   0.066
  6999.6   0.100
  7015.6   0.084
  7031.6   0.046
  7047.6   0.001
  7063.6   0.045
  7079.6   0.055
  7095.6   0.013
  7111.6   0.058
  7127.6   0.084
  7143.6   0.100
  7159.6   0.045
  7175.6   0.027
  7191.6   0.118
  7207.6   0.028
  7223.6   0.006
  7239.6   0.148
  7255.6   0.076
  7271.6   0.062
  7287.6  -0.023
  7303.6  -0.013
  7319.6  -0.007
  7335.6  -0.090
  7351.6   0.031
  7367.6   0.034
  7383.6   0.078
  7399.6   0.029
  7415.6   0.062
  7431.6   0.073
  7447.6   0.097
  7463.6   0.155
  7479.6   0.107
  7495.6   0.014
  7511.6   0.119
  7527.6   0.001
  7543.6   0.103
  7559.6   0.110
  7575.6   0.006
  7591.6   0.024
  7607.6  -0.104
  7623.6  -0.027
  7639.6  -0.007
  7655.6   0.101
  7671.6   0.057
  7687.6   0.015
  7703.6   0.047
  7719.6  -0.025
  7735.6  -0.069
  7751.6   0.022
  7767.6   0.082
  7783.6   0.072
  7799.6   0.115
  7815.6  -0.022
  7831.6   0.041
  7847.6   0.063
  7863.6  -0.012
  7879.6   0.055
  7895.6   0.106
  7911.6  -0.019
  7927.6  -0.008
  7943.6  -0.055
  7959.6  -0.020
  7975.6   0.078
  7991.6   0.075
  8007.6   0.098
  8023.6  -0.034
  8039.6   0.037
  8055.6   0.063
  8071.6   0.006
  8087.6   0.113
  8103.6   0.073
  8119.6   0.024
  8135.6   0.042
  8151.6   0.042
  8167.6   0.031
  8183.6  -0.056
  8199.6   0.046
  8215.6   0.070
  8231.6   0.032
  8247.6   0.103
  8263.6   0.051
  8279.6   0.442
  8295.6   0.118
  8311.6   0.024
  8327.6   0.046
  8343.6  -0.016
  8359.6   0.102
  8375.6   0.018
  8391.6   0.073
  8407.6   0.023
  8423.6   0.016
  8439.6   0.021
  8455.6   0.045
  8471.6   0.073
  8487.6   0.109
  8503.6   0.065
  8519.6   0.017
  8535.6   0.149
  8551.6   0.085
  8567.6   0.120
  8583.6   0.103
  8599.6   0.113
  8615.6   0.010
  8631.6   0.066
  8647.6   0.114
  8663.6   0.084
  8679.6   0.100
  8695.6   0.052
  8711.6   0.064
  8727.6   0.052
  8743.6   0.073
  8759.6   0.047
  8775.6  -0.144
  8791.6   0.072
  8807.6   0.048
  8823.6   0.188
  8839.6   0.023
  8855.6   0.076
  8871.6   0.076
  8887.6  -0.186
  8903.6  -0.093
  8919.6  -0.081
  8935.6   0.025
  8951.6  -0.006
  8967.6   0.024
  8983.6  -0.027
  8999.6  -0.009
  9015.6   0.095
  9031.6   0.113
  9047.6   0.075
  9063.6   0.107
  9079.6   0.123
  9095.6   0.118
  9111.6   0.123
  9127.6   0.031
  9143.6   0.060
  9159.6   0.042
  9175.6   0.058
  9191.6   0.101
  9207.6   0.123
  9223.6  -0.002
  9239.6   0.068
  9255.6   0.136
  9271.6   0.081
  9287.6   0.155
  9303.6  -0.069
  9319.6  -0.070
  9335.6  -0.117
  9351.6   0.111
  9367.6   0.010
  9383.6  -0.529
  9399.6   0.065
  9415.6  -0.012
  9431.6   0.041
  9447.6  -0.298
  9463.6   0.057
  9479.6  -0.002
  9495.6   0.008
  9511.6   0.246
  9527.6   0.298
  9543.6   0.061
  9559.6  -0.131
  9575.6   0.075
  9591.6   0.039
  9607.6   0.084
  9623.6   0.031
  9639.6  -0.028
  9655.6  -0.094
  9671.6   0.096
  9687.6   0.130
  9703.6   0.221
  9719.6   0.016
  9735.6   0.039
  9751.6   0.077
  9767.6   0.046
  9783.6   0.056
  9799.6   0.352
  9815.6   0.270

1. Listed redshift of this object 1.22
